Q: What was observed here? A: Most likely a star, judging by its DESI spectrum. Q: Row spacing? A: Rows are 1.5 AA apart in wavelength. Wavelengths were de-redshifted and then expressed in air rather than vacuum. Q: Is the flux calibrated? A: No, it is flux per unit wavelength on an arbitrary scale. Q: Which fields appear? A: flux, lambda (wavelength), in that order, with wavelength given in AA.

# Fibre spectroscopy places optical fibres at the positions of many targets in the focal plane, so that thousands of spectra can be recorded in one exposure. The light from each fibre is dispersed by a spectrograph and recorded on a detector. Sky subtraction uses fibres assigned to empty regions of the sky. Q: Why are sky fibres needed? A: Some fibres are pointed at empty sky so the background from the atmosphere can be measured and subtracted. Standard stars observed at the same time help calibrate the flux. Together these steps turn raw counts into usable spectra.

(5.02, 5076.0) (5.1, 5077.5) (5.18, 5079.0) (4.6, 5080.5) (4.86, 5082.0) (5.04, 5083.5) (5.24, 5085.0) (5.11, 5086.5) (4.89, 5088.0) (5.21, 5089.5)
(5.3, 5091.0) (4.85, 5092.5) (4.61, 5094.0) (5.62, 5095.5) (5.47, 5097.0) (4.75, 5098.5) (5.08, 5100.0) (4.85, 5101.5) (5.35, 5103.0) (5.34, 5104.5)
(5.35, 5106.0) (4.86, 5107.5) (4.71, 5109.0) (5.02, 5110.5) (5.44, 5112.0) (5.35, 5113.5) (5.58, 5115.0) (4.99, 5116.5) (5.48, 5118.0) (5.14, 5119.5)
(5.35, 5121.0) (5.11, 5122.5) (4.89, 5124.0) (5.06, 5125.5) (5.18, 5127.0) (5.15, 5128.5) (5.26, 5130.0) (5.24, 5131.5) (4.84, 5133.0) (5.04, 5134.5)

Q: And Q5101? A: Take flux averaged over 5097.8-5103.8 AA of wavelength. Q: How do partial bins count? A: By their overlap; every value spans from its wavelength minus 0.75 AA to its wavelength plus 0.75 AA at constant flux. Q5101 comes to 5.01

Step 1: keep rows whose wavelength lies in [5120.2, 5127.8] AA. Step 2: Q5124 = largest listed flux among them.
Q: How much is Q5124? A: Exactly 5.35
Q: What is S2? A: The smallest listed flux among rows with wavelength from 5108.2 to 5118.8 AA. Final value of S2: 4.71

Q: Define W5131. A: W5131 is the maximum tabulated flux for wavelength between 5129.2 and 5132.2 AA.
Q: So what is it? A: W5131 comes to 5.26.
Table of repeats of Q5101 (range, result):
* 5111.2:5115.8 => 5.45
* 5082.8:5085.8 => 5.14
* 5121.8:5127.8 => 5.06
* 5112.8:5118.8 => 5.35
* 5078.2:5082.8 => 4.88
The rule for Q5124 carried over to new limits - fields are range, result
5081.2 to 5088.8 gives 5.24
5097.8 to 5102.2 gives 5.08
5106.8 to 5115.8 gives 5.58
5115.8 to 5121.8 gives 5.48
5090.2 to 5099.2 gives 5.62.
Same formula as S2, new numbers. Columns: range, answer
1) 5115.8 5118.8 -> 4.99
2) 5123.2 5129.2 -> 4.89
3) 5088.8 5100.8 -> 4.61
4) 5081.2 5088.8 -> 4.86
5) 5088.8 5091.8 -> 5.21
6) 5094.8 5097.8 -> 5.47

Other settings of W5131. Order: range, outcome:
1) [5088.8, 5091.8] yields 5.3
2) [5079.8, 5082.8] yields 4.86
